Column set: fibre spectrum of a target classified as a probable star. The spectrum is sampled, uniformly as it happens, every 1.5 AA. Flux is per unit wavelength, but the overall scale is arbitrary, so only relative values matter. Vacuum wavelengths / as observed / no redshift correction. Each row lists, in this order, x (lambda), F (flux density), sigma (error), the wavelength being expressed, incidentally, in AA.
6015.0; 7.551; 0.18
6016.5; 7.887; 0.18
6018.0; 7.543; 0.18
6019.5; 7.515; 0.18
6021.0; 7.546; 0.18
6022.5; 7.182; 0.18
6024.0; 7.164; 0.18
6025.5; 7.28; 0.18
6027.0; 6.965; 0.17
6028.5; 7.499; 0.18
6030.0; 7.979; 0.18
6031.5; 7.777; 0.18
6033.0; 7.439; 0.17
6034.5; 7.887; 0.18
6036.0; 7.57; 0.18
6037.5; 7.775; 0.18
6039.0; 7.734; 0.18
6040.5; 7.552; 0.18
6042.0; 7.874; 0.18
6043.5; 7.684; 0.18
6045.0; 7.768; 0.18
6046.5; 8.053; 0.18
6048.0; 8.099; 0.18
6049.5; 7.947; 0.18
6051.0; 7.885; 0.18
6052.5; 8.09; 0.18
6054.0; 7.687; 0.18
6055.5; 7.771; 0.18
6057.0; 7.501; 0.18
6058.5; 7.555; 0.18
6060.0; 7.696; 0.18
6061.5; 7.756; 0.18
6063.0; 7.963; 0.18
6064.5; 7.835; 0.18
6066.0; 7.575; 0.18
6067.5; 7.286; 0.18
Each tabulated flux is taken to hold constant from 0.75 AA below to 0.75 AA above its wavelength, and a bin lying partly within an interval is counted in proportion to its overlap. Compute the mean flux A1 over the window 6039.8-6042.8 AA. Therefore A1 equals 7.72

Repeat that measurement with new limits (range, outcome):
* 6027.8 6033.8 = 7.68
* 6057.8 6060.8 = 7.63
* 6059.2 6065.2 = 7.81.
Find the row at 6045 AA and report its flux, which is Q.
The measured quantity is 7.768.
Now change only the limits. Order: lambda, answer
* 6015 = 7.551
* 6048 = 8.099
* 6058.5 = 7.555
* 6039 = 7.734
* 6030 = 7.979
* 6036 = 7.57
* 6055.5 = 7.771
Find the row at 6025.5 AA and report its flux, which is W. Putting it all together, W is 7.28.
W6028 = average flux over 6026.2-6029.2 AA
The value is 7.23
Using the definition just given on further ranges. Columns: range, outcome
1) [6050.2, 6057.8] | 7.79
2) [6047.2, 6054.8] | 7.94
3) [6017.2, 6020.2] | 7.54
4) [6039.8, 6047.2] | 7.79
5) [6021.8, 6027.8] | 7.15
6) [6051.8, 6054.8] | 7.88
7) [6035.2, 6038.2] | 7.67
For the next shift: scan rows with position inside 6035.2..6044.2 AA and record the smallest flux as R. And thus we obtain 7.552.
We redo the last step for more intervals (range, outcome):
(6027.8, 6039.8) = 7.439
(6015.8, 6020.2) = 7.515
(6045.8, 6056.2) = 7.687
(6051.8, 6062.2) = 7.501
